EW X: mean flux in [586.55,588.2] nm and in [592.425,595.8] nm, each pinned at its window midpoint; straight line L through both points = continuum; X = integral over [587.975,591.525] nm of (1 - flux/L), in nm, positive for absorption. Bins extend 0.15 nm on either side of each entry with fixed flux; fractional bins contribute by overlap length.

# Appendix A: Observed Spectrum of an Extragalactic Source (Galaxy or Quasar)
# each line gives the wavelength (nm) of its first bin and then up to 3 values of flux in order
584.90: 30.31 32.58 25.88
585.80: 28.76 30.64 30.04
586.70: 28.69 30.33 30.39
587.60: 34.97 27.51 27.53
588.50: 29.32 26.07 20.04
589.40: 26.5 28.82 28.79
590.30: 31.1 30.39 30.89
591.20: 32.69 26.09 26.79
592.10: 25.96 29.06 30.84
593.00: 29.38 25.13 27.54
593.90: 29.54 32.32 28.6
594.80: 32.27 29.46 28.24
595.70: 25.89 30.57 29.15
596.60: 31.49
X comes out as 0.18 nm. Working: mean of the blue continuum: 30.1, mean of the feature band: 28.2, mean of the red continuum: 29.1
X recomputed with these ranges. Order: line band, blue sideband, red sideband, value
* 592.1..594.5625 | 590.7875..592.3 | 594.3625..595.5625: 0.02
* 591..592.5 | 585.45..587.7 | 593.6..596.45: 0.08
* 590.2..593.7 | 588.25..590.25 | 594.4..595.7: -0.11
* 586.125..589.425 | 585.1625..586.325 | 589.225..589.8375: -0.03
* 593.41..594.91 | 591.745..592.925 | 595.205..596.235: -0.08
